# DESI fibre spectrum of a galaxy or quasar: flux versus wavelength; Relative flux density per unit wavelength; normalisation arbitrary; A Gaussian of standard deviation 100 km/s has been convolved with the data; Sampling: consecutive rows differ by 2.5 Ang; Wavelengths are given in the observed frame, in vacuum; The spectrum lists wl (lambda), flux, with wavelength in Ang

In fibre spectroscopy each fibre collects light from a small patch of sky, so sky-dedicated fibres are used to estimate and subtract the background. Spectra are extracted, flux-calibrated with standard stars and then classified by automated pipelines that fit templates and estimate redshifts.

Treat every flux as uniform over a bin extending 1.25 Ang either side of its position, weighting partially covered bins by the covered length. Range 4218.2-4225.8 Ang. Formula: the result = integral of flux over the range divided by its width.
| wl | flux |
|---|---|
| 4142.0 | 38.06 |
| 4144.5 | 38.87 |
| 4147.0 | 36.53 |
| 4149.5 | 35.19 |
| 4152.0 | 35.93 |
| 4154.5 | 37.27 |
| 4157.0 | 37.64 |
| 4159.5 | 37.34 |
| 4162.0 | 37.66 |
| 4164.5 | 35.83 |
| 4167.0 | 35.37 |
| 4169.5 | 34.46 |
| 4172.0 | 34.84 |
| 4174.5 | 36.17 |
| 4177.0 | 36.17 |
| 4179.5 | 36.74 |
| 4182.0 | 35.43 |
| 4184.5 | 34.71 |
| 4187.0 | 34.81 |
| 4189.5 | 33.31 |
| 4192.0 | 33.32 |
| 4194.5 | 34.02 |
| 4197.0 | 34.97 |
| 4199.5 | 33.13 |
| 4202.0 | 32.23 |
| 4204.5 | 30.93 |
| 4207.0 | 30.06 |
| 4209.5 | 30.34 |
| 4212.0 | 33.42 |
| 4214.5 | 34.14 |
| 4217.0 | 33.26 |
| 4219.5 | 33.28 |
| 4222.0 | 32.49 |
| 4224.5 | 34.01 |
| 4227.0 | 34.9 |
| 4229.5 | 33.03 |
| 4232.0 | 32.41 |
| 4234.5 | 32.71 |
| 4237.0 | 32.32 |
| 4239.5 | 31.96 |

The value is 33.3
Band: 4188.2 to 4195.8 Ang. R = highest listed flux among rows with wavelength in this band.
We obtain 34.02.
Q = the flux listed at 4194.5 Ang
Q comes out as 34.02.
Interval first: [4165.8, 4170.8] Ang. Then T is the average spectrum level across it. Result 34.9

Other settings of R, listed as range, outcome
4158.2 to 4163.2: 37.66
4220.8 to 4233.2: 34.9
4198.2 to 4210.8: 33.13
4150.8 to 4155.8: 37.27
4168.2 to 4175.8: 36.17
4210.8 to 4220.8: 34.14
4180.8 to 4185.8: 35.43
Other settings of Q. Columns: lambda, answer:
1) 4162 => 37.66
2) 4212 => 33.42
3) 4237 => 32.32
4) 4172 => 34.84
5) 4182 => 35.43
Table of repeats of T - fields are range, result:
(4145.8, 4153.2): 35.9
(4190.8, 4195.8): 33.7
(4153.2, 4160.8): 37.4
